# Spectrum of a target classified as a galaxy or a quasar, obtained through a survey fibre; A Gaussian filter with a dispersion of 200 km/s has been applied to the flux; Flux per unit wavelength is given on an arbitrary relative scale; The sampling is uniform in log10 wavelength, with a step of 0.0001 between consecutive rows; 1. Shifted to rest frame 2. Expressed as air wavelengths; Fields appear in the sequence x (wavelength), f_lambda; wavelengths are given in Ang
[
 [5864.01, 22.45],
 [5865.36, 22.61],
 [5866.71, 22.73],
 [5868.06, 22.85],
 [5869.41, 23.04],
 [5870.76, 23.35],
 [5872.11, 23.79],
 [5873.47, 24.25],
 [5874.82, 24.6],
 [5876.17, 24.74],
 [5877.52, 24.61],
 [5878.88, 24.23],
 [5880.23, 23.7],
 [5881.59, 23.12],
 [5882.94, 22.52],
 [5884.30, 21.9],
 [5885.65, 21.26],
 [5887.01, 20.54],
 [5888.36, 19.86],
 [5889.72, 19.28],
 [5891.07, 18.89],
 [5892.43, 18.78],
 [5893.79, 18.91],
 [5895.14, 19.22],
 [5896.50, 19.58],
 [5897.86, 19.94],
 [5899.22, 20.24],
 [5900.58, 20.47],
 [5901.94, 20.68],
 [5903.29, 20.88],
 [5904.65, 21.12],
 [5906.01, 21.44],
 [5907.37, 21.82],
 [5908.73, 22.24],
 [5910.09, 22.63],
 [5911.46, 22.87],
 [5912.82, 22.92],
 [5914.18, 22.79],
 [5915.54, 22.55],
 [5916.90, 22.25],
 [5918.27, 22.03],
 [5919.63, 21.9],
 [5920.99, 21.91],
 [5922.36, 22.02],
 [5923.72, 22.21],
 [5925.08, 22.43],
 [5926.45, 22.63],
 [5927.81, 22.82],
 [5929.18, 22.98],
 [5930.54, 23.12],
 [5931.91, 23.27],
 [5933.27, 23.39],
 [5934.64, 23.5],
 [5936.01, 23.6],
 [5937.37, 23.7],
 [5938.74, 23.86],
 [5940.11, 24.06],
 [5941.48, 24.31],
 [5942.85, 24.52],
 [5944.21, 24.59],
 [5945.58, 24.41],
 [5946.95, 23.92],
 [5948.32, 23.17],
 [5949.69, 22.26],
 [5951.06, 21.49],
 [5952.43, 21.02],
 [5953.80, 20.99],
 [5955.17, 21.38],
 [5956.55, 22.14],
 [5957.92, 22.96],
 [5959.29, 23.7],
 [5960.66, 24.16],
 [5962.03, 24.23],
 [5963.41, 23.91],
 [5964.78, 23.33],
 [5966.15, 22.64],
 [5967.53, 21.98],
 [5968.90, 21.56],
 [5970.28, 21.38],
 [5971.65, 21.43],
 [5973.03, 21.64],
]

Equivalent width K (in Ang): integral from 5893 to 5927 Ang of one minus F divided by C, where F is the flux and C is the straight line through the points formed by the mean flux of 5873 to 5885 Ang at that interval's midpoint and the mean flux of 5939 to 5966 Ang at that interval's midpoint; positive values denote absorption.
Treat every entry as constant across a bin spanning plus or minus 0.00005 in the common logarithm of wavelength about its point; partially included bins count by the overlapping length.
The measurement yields 2.9 Ang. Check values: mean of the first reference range 23.7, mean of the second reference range 23.2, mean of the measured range 21.5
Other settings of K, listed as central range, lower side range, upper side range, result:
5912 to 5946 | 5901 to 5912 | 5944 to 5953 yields -1.16 Ang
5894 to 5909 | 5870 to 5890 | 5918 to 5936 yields 1.43 Ang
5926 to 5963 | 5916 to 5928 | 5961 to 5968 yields -0.67 Ang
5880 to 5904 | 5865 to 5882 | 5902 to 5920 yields 2.53 Ang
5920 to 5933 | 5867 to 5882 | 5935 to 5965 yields 0.46 Ang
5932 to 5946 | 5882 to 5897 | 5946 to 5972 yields -1.35 Ang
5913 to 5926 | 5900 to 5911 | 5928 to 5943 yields 0.10 Ang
